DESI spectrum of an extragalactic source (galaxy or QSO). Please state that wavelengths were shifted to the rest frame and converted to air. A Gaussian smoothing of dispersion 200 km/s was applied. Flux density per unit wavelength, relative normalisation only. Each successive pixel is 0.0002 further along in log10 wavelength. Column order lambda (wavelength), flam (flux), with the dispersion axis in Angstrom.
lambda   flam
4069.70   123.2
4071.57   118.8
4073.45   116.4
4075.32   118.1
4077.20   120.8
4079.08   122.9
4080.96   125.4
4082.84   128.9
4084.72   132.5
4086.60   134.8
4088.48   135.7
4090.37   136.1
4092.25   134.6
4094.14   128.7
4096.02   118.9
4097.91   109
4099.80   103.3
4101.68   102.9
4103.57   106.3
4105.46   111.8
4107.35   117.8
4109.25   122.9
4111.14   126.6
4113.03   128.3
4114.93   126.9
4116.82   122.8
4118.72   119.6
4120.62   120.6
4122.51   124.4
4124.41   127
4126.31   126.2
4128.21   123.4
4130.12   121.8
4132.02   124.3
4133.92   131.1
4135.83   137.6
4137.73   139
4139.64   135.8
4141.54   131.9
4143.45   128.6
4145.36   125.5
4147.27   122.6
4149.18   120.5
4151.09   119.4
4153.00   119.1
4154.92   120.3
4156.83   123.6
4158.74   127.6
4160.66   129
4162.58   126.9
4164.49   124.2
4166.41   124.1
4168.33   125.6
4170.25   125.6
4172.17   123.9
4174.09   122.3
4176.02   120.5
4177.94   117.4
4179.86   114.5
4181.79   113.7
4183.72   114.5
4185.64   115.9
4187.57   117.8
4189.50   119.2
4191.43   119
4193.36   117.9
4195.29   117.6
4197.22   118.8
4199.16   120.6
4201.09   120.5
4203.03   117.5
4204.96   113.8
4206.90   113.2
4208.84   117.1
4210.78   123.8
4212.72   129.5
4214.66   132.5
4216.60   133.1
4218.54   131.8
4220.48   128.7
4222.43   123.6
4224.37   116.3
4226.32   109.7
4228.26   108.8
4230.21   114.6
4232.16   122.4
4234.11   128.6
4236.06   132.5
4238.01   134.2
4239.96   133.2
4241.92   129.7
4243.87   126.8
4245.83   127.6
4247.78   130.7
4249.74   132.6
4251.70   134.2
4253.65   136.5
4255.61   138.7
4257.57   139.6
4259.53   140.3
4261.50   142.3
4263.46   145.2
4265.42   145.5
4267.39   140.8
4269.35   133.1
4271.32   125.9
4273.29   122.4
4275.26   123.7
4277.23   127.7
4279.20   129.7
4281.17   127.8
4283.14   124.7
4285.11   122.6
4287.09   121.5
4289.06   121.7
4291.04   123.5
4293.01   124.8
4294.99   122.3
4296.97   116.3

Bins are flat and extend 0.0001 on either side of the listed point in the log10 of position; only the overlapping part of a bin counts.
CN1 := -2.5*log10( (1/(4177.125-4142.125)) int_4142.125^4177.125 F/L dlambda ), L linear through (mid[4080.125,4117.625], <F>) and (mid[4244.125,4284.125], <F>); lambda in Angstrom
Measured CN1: 0.02 mag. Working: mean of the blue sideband 123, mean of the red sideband 133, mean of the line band 124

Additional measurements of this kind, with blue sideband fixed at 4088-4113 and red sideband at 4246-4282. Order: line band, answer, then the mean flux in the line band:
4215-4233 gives 0.079 mag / 121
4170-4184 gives 0.066 mag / 119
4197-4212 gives 0.093 mag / 118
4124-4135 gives -0.030 mag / 126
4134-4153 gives -0.045 mag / 129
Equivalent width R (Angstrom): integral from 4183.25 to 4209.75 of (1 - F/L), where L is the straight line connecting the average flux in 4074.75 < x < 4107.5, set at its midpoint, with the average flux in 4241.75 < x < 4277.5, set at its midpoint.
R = 2.46 Angstrom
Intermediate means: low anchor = 122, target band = 117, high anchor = 134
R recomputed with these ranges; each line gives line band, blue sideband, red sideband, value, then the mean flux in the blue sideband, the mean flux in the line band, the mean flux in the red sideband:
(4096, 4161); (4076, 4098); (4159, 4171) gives 2.1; 128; 123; 126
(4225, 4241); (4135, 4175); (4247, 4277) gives 1.2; 126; 123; 135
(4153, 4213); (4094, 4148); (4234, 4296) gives 2.8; 123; 120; 131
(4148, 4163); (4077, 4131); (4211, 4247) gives 0.1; 123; 123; 126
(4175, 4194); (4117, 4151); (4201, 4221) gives 1.2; 127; 117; 124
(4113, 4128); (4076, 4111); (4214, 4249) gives -0.2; 122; 124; 126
